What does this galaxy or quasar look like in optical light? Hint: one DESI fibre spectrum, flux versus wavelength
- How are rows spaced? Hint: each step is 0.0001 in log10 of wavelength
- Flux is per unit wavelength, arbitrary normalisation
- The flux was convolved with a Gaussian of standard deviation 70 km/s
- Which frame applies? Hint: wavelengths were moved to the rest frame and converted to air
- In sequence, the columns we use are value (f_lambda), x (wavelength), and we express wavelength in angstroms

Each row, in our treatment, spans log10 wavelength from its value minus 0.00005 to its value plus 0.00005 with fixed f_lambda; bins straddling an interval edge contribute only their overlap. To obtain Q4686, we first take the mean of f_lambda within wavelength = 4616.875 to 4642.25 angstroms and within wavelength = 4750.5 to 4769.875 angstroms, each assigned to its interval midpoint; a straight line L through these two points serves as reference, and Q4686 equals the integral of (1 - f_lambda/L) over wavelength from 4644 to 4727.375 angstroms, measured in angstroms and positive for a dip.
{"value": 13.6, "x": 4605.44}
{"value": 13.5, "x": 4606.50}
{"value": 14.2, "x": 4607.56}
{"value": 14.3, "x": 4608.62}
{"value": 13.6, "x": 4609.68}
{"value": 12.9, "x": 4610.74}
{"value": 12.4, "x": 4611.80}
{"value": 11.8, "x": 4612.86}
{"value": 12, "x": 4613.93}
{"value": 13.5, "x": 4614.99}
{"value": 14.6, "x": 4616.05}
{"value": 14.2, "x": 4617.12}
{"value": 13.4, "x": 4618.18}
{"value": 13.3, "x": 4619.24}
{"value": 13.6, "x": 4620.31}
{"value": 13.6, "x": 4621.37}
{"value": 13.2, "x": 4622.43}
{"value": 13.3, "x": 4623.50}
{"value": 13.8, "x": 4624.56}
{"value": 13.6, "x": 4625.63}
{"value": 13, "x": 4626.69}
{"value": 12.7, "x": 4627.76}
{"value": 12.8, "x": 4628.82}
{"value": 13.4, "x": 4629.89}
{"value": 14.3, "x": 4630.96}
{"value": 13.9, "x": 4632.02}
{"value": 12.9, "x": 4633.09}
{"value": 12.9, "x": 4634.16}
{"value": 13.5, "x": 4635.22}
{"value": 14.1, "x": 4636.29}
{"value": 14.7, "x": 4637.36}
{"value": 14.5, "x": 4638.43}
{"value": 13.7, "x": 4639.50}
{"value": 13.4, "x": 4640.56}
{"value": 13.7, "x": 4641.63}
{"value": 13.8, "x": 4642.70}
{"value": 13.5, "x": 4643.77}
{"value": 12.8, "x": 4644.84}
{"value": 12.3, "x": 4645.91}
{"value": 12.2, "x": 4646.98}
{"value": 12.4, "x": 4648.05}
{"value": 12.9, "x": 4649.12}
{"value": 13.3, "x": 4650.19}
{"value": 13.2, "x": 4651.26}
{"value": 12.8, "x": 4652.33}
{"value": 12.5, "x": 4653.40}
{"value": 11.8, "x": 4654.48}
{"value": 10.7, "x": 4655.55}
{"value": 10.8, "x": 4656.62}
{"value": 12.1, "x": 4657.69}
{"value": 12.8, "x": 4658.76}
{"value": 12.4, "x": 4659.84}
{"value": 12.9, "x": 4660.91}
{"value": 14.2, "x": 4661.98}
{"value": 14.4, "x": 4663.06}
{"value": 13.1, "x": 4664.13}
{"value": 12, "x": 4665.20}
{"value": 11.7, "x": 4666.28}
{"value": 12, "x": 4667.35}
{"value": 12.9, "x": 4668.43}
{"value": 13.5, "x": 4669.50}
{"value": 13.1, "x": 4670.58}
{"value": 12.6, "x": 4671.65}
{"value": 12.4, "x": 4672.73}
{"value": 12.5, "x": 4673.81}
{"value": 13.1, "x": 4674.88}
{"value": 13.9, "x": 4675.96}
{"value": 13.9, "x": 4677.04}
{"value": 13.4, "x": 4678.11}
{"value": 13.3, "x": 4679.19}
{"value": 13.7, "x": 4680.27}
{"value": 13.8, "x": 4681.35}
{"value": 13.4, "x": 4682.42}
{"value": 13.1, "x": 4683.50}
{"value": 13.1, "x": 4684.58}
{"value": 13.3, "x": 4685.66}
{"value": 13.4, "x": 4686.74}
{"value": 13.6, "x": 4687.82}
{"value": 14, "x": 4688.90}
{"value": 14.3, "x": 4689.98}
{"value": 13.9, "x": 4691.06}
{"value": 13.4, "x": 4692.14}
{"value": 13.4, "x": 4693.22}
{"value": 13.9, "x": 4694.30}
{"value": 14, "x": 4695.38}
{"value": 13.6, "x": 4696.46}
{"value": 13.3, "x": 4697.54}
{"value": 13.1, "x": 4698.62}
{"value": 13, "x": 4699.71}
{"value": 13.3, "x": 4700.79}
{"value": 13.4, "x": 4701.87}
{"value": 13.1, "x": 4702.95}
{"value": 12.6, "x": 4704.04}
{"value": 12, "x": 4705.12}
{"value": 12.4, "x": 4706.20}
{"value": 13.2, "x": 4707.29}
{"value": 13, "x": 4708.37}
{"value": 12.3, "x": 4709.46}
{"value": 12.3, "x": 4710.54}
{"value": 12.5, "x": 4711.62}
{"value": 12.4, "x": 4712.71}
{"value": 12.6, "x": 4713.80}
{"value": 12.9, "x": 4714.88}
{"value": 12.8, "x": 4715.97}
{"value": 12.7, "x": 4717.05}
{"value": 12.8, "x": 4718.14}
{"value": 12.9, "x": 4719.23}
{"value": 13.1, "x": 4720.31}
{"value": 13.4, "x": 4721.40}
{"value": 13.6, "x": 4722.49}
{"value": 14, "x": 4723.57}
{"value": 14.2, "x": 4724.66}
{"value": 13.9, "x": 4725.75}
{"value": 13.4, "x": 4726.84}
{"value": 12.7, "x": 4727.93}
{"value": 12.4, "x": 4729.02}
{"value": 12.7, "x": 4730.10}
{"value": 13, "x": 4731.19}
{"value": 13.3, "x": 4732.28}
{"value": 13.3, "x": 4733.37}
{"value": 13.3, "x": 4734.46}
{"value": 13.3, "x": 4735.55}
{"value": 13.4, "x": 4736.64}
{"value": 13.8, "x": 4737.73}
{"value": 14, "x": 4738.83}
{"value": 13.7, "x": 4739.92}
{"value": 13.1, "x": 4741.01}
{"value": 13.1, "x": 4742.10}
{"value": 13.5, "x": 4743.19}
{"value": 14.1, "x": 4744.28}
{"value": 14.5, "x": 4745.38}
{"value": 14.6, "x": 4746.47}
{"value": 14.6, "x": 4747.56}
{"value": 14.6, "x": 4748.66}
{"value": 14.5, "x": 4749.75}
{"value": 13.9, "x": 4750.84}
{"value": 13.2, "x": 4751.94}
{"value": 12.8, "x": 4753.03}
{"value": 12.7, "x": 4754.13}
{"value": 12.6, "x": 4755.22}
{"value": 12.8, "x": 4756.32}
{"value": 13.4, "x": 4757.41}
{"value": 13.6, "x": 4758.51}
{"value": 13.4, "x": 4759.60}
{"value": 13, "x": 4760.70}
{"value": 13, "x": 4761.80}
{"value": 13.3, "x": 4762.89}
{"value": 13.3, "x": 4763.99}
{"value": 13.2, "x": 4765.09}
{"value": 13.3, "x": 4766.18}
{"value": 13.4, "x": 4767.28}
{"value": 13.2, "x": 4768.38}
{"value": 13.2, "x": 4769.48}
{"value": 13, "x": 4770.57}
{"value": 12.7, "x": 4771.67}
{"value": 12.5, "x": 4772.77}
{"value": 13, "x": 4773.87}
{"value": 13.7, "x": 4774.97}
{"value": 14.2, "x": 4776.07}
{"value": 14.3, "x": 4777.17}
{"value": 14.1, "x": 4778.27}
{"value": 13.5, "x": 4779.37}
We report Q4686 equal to 2.3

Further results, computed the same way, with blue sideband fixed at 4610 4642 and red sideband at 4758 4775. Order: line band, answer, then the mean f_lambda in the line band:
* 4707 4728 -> 0.34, 13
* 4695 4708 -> 0.21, 13.1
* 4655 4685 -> 1.03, 12.9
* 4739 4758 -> -0.64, 13.6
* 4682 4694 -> -0.21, 13.5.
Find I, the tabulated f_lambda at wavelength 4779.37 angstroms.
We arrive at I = 13.5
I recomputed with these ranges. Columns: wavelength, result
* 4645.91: 12.3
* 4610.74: 12.9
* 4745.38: 14.5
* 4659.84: 12.4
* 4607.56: 14.2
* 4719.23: 12.9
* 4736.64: 13.4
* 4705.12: 12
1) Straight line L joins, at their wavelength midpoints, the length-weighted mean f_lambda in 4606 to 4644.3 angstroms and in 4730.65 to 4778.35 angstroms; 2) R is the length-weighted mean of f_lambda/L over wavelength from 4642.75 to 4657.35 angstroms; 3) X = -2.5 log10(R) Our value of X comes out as 0.09 mag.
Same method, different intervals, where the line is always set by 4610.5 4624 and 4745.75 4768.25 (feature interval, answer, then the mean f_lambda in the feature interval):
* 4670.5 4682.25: 0.005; 13.3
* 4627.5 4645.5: -0.026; 13.6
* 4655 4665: 0.059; 12.6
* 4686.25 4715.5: 0.018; 13.1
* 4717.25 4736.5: 0.013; 13.2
